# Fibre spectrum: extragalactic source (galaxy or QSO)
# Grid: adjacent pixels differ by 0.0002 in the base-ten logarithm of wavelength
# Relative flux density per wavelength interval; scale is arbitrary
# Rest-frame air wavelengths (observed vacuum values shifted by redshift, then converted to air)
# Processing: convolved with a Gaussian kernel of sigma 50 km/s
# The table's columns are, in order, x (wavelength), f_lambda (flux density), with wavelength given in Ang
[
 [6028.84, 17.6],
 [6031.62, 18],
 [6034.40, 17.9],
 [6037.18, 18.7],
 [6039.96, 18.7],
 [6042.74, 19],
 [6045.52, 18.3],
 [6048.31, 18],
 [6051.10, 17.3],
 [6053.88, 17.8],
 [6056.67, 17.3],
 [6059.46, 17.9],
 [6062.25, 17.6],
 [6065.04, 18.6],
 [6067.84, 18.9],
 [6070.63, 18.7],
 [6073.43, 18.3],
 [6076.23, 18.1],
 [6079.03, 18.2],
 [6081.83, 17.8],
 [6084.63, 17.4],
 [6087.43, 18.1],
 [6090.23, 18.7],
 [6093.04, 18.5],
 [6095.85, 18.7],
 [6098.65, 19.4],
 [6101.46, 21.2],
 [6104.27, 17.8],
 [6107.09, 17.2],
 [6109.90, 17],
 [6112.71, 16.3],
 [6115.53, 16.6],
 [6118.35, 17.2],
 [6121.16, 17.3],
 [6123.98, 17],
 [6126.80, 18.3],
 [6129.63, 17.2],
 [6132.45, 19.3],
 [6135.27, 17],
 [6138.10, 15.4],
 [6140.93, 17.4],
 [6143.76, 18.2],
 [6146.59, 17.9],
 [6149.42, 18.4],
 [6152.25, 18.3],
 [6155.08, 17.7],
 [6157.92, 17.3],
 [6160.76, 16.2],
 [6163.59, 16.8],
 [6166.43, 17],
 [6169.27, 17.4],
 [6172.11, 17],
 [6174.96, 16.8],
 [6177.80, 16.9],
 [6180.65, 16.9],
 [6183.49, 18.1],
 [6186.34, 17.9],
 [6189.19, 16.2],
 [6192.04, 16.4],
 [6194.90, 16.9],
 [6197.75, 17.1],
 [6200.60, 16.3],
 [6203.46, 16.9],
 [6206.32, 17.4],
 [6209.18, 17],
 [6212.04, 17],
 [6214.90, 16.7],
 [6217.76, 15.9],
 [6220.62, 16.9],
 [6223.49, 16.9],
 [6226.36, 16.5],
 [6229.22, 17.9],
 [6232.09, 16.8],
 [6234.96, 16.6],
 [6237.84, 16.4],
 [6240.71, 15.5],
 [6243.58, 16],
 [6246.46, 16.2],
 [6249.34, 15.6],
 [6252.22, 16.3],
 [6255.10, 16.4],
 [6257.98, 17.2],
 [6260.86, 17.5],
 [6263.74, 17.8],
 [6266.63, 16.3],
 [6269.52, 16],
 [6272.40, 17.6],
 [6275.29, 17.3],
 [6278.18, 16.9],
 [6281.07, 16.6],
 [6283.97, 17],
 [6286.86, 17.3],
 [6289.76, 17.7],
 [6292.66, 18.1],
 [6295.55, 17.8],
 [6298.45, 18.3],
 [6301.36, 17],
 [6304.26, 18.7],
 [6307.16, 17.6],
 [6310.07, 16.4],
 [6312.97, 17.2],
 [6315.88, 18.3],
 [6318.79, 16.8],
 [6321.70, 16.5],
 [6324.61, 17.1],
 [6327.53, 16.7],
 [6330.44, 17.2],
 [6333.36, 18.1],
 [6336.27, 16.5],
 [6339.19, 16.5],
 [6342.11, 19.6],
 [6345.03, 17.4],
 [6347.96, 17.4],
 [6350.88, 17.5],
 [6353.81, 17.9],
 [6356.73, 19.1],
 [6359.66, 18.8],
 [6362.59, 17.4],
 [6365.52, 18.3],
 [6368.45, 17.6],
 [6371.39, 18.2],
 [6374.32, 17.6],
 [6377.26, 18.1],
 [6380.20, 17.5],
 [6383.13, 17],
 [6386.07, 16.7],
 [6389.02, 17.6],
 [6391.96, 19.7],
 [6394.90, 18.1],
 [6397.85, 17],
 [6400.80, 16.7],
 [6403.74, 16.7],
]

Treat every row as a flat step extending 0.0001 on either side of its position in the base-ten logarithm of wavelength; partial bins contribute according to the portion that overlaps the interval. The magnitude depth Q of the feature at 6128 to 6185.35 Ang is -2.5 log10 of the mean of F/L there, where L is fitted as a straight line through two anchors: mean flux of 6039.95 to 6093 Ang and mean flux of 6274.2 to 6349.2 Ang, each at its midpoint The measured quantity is 0.03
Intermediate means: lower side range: 18.1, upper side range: 17.4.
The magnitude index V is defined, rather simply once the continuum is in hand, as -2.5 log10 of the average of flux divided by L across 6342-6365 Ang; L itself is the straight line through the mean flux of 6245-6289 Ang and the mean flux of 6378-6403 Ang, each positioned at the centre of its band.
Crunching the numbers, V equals -0.045 mag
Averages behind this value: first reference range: 16.8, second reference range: 17.5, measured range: 18.1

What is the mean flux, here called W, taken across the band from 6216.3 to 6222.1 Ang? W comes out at 16.4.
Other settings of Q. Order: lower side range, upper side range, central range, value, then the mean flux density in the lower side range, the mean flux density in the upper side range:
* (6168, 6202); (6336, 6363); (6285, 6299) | -0.014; 17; 17.9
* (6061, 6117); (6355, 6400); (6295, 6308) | 0.004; 18.2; 17.9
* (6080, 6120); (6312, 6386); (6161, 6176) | 0.059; 18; 17.6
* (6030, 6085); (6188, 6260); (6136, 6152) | -0.010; 18.1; 16.6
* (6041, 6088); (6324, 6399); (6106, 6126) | 0.064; 18.1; 17.7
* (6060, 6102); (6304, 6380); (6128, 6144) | 0.057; 18.5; 17.6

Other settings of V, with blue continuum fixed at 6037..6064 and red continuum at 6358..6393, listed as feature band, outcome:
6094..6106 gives -0.068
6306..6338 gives 0.048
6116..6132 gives 0.033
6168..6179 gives 0.059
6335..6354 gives 0.022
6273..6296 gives 0.036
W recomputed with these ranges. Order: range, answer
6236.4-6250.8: 15.9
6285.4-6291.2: 17.5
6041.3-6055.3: 18.1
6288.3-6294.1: 17.9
